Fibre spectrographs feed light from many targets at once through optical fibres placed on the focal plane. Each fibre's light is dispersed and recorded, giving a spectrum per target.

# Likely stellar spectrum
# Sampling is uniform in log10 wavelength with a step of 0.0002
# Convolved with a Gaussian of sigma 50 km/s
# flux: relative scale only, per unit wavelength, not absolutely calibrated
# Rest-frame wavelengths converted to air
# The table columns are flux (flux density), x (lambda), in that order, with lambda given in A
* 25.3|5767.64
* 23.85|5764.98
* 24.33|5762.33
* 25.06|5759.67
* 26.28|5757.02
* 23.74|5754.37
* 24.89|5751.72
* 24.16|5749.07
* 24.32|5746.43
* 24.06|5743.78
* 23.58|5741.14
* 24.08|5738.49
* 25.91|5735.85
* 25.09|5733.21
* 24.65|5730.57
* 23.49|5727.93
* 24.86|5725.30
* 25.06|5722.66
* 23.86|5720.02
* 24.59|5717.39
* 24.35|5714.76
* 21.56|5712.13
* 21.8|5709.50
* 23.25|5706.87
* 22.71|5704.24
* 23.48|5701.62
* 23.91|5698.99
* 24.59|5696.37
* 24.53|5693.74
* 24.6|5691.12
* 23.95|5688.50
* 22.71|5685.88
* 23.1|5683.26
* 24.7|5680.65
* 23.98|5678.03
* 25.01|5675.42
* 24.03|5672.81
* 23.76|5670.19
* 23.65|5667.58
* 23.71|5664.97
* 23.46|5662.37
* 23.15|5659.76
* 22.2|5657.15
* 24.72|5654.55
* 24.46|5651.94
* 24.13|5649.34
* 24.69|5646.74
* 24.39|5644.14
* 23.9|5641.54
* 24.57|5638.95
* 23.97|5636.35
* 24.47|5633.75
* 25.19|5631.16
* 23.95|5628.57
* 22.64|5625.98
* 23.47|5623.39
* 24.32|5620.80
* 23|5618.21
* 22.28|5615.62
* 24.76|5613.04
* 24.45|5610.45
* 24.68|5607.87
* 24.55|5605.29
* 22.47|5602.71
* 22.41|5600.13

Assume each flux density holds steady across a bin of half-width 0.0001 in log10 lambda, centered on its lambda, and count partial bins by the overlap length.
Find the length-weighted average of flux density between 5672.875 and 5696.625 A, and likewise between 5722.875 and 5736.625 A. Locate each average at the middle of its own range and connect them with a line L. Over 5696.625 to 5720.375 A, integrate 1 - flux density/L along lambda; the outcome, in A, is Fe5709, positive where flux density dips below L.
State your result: 1.11 A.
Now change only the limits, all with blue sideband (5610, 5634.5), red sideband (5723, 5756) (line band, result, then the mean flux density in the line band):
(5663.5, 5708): 0.5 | 23.9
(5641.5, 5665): 0.1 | 23.9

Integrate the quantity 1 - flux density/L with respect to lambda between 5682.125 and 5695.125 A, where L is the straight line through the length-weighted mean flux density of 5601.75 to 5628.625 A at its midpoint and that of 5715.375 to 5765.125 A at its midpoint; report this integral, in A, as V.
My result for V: 0.2 A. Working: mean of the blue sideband 23.7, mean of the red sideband 24.5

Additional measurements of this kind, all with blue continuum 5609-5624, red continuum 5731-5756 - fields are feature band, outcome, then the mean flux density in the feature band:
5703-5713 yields 0.8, 22.4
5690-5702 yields 0.0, 24.3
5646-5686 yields 0.2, 23.9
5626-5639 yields -0.2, 24.2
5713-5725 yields 0.0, 24.4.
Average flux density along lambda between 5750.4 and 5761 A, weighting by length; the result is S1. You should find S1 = 25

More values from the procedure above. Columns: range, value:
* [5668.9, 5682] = 24.3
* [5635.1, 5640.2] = 24.3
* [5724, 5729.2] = 24.2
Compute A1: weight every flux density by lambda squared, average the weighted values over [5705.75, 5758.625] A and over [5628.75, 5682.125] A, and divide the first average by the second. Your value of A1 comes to 1.0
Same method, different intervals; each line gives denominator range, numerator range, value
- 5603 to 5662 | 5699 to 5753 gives 1.03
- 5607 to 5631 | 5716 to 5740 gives 1.08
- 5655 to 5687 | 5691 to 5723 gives 1.01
